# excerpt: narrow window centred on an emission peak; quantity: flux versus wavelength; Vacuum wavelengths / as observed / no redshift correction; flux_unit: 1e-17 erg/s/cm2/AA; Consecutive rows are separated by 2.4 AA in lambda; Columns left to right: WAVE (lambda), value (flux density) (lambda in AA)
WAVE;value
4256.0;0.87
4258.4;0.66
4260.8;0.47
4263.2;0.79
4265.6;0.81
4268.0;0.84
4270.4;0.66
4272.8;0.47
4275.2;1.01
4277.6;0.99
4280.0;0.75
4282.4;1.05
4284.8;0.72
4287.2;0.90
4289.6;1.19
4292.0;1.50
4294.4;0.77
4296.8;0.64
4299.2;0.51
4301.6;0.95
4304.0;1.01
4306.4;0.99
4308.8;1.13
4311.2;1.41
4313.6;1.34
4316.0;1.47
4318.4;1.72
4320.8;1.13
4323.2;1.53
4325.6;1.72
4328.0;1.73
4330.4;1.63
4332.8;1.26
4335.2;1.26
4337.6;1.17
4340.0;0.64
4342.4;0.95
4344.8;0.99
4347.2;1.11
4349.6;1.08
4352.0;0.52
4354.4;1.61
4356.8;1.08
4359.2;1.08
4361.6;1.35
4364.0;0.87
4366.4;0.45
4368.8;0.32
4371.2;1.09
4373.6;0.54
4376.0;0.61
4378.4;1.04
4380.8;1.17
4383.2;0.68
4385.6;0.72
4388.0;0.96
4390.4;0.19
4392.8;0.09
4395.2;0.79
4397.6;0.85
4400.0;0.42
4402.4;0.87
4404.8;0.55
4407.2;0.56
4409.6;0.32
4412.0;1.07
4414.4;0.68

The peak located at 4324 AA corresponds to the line C III]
